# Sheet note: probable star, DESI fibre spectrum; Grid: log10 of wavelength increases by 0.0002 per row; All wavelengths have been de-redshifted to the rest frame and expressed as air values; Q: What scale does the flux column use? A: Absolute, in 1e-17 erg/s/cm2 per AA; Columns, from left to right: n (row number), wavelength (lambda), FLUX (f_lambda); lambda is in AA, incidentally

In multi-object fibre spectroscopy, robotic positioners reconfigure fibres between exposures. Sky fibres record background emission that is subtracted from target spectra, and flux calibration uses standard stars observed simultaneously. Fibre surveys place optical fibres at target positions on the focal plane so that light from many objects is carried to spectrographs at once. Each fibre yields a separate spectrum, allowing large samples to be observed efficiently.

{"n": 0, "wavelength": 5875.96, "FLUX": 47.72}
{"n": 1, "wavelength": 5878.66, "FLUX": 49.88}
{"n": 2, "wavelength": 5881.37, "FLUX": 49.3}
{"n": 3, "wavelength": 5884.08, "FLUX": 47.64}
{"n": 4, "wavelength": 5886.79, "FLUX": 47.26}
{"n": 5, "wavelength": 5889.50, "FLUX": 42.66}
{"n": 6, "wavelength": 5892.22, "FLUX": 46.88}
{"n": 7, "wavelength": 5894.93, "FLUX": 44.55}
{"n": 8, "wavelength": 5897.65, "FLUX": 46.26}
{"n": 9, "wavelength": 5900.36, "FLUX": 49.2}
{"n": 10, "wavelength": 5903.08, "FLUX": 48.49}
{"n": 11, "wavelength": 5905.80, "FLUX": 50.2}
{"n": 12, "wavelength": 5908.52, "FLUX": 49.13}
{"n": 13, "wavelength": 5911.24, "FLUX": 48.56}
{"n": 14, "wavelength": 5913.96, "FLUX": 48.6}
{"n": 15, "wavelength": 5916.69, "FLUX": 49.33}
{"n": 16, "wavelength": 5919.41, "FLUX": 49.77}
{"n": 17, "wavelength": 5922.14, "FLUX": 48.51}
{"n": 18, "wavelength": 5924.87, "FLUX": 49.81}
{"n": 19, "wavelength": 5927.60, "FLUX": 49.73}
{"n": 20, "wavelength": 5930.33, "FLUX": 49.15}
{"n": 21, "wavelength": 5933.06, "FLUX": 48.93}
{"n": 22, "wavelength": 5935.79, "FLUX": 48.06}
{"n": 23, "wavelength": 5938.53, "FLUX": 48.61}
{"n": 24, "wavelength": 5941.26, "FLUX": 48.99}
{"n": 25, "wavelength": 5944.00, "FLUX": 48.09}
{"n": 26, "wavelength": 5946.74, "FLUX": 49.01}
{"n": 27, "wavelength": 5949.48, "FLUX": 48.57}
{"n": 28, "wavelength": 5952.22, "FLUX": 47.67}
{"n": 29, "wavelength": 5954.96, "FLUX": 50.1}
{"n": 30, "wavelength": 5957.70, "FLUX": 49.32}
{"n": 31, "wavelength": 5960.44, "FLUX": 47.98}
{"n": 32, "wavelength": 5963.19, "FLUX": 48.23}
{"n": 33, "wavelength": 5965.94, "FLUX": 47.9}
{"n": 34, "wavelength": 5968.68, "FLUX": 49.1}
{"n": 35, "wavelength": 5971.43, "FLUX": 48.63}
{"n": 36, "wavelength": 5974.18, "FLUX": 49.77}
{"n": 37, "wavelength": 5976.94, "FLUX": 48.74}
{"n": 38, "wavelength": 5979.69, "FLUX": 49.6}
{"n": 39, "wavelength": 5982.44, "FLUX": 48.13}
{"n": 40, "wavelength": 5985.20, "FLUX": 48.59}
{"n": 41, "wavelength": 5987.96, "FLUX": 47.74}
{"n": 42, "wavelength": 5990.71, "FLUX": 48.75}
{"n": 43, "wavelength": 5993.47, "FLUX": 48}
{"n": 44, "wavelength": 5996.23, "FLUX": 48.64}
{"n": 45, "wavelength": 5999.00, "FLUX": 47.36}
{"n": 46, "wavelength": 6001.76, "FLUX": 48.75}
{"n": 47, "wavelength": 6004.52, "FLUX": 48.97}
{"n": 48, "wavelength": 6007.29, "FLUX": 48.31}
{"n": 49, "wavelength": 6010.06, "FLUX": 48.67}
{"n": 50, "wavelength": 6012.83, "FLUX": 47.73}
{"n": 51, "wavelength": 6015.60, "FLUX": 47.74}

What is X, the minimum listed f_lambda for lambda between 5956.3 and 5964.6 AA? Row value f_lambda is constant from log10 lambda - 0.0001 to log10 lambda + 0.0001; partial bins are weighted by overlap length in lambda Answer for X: 47.98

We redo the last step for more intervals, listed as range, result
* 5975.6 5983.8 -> 48.13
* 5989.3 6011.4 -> 47.36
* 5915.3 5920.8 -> 49.33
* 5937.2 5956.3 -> 47.67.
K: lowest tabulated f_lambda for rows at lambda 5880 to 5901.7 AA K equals 42.66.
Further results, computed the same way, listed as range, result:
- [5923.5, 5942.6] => 48.06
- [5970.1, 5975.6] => 48.63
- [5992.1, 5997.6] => 48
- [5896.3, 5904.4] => 46.26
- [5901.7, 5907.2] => 48.49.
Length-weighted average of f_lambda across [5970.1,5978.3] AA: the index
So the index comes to 49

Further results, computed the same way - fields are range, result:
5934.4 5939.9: 48.4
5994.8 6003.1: 48.2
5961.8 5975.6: 48.7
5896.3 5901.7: 47.8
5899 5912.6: 49.1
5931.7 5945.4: 48.5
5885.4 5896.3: 45.3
